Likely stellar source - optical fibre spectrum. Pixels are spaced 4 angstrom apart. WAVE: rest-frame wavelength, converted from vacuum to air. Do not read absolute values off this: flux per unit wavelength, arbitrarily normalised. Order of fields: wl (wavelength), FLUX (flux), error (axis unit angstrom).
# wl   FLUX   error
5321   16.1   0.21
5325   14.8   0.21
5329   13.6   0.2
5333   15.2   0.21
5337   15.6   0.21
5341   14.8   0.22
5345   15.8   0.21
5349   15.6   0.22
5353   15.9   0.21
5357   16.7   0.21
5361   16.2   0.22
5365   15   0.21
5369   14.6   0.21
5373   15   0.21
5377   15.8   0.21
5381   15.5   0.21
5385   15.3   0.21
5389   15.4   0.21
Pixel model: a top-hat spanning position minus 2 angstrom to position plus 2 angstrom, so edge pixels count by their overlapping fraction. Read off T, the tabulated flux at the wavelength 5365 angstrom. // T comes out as 15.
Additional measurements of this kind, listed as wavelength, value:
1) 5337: 15.6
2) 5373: 15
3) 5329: 13.6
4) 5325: 14.8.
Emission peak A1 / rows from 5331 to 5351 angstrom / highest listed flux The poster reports 15.8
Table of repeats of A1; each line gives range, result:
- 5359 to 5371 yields 16.2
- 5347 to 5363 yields 16.7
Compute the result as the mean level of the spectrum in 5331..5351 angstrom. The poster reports 15.4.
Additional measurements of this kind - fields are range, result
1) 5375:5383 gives 15.7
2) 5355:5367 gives 16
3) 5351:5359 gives 16.3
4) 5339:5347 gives 15.3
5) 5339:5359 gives 15.8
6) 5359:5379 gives 15.3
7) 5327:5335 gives 14.4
